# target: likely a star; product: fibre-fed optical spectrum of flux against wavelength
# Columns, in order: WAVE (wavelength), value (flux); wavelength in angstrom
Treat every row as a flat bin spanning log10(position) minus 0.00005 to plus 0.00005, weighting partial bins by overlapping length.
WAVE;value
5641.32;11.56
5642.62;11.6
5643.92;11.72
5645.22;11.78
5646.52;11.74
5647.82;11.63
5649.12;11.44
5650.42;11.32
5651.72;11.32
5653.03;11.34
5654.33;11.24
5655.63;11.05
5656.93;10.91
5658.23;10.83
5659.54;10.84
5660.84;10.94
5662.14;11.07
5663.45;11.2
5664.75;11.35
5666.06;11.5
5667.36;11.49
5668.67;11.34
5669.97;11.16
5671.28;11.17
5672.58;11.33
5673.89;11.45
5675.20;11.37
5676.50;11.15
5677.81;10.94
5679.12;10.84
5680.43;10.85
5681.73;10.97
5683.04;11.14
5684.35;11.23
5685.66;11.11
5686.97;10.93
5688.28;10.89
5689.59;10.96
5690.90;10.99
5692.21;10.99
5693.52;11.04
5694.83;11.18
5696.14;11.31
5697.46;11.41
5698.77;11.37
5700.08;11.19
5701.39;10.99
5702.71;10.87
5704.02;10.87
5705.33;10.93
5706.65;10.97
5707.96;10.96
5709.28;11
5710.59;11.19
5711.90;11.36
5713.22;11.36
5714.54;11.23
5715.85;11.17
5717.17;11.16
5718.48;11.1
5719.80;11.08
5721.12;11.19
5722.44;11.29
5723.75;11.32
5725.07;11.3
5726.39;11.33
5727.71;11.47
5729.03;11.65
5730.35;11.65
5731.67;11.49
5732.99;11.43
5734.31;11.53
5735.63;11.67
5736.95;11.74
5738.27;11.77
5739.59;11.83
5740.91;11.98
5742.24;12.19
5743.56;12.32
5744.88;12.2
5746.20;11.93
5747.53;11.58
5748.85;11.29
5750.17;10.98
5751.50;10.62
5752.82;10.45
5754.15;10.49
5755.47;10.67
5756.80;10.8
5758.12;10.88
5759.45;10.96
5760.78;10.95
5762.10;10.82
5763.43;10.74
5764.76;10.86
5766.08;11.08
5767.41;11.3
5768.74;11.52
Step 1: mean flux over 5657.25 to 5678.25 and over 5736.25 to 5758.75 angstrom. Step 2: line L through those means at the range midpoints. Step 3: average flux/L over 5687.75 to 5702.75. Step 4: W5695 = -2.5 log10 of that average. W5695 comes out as 0.02 mag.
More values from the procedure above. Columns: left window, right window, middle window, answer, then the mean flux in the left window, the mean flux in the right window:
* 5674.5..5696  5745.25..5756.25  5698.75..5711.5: 0.001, 11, 11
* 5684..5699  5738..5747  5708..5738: 0.031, 11.1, 12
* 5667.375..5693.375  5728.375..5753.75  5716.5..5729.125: 0.016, 11.1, 11.6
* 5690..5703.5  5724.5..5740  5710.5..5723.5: 0.015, 11.1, 11.6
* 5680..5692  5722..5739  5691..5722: 0.012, 11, 11.5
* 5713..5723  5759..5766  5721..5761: -0.035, 11.2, 10.9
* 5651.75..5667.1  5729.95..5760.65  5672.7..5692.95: 0.014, 11.1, 11.4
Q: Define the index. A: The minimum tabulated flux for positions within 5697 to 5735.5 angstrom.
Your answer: 10.87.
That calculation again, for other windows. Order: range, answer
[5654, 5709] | 10.83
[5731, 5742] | 11.43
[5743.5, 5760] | 10.45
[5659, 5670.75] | 10.84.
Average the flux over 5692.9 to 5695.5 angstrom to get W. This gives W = 11.1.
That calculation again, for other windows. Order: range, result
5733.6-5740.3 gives 11.7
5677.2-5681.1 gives 10.9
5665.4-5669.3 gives 11.4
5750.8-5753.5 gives 10.5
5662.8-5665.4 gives 11.3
